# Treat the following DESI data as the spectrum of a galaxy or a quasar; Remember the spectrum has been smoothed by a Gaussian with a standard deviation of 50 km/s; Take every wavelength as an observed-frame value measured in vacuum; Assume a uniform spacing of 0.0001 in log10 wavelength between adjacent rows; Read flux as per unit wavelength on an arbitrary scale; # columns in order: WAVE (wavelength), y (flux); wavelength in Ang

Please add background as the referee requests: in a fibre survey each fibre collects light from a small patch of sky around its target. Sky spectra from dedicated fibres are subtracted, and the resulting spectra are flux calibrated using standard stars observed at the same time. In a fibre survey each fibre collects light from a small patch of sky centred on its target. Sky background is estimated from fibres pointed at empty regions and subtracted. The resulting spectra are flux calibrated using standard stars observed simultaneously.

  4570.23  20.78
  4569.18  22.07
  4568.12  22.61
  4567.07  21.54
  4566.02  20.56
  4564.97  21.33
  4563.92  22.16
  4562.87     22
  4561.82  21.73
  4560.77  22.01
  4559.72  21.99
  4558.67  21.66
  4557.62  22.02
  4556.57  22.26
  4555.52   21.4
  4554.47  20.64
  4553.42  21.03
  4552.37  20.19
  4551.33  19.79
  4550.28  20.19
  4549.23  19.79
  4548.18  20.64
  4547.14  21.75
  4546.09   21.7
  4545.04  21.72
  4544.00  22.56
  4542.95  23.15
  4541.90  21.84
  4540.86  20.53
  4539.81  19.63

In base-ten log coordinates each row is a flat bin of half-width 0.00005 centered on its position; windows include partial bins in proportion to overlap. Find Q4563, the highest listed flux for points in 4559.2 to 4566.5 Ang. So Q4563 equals 22.16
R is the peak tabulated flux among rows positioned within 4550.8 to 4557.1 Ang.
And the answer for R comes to 22.26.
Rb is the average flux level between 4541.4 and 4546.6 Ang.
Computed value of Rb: 22.2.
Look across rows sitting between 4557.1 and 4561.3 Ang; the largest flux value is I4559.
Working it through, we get 22.02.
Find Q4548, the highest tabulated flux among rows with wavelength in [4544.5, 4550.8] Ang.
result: 21.75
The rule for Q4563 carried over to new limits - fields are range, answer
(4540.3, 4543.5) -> 23.15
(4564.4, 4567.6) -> 21.54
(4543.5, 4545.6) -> 22.56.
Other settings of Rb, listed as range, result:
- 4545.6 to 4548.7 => 21.4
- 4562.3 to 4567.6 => 21.5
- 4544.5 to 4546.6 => 21.8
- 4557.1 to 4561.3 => 21.9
